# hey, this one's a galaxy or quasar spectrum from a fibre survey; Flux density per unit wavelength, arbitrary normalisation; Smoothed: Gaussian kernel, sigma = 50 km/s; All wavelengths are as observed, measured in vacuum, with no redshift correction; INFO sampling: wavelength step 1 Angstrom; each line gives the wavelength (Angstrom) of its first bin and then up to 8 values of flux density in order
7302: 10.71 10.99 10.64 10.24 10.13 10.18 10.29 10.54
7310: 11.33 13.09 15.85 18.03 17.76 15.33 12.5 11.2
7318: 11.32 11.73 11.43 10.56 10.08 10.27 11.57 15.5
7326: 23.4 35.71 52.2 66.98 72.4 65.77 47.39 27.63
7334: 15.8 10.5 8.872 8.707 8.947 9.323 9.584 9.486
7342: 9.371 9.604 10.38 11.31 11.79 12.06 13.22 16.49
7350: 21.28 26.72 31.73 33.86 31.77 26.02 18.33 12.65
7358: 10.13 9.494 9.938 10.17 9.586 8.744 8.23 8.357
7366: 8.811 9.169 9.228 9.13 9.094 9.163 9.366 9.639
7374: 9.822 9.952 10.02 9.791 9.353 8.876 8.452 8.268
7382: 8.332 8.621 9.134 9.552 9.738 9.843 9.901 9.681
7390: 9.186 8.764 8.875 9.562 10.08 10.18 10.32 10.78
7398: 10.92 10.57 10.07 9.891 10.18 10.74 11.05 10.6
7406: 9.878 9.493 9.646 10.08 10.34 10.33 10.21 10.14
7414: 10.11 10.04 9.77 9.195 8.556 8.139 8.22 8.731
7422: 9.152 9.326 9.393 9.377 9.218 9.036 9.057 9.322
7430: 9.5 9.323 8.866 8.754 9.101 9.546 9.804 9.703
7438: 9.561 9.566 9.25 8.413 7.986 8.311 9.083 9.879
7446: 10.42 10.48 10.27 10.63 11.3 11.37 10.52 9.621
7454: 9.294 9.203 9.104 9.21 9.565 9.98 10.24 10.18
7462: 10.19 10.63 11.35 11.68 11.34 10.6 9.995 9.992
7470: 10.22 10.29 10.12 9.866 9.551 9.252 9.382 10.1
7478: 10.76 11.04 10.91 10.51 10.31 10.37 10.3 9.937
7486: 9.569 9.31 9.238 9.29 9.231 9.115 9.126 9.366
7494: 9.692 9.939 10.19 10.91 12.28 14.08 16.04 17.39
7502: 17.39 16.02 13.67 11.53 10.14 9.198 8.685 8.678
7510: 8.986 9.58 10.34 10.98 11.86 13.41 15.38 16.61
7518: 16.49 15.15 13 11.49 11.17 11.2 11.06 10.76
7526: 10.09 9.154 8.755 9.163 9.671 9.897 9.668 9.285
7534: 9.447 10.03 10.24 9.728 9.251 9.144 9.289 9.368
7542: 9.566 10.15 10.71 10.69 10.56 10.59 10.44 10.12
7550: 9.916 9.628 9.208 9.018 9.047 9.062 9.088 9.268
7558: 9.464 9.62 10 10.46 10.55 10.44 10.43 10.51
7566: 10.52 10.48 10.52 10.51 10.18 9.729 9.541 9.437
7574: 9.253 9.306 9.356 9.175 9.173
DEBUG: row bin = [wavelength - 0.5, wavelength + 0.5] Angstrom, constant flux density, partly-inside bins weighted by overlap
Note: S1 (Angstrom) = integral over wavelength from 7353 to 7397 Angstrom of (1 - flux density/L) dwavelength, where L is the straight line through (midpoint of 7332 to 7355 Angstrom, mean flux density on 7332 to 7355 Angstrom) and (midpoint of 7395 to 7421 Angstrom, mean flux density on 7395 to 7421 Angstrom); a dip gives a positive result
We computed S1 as 8.9 Angstrom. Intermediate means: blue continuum 16.7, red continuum 9.95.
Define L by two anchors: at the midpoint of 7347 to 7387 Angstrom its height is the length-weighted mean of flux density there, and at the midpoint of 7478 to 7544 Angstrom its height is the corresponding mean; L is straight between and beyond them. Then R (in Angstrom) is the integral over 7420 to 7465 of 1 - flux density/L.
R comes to 8.4 Angstrom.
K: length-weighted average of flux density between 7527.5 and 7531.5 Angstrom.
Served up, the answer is 9.37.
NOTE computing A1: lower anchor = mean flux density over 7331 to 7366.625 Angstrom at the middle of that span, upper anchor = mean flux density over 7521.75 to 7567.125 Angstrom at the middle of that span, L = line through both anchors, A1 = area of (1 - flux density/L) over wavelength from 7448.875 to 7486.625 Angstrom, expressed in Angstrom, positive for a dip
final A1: 6.4 Angstrom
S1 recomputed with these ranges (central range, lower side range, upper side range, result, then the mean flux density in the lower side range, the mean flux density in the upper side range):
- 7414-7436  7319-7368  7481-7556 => 8.8 Angstrom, 19.2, 10.8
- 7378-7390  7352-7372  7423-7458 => 3.2 Angstrom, 13.6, 9.51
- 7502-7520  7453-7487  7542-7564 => -4.1 Angstrom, 10.1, 9.91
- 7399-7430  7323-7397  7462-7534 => 9.5 Angstrom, 15.8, 11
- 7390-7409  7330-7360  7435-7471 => 5.9 Angstrom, 19.3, 9.97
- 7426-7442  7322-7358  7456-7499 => 5.6 Angstrom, 22.7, 10.2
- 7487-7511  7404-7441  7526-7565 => -4.0 Angstrom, 9.46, 9.75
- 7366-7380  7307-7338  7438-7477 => 6.4 Angstrom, 21.7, 9.95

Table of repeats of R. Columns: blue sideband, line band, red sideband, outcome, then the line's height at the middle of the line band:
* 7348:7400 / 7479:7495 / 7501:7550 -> 2.14 Angstrom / 11.3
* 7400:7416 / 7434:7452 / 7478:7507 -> 1.50 Angstrom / 10.6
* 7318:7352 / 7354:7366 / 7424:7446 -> 3.69 Angstrom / 18.1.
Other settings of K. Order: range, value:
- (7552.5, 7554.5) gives 9.03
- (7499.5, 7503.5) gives 16.7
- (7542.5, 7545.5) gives 10.5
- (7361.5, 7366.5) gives 8.75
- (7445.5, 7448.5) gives 10.4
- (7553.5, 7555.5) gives 9.05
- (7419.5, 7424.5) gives 8.96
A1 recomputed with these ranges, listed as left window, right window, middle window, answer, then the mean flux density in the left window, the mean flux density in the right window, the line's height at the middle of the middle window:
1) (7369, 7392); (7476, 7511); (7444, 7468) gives 0.3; 9.28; 10.9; 10.4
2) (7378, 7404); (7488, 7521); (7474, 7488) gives 1.7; 9.64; 11.9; 11.5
